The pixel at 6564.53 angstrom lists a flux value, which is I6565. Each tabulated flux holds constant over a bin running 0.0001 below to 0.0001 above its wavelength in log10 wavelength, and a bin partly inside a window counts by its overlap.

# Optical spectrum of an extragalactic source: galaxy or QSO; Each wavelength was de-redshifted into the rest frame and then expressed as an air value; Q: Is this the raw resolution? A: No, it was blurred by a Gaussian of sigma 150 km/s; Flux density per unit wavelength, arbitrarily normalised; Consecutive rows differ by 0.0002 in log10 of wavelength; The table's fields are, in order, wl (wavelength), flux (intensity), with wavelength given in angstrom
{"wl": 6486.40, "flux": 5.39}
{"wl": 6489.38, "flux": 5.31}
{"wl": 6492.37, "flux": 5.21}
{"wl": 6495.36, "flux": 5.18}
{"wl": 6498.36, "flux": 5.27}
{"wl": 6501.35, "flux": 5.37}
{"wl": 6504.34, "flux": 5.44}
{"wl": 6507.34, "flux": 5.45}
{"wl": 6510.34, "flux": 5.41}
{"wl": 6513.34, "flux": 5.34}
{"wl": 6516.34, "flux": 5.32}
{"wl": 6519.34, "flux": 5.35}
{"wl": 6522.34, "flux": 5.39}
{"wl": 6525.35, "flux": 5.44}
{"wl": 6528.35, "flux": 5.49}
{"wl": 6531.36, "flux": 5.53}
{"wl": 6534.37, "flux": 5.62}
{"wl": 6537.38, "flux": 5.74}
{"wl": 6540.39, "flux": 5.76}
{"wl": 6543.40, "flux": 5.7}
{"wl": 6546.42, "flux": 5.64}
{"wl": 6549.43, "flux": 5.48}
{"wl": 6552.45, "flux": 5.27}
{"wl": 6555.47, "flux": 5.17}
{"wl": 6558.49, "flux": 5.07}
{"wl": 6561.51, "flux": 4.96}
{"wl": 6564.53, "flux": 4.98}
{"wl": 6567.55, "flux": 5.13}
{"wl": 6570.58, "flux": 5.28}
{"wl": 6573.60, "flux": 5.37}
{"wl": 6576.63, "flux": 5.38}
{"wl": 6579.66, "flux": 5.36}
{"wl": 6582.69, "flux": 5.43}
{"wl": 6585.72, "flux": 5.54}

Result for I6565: 4.98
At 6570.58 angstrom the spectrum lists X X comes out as 5.28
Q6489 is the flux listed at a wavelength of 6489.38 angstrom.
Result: 5.31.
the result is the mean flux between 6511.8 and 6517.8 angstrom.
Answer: 5.33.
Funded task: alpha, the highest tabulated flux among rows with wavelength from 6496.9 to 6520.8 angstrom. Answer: 5.45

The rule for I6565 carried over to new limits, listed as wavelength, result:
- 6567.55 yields 5.13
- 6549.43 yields 5.48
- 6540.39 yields 5.76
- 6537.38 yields 5.74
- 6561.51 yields 4.96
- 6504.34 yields 5.44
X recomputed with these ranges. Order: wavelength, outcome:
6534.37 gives 5.62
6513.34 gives 5.34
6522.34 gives 5.39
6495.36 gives 5.18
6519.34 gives 5.35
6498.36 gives 5.27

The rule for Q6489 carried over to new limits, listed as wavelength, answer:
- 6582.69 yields 5.43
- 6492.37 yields 5.21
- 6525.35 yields 5.44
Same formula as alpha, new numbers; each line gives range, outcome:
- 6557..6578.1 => 5.38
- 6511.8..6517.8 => 5.34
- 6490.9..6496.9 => 5.21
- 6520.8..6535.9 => 5.62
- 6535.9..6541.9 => 5.76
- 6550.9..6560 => 5.27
